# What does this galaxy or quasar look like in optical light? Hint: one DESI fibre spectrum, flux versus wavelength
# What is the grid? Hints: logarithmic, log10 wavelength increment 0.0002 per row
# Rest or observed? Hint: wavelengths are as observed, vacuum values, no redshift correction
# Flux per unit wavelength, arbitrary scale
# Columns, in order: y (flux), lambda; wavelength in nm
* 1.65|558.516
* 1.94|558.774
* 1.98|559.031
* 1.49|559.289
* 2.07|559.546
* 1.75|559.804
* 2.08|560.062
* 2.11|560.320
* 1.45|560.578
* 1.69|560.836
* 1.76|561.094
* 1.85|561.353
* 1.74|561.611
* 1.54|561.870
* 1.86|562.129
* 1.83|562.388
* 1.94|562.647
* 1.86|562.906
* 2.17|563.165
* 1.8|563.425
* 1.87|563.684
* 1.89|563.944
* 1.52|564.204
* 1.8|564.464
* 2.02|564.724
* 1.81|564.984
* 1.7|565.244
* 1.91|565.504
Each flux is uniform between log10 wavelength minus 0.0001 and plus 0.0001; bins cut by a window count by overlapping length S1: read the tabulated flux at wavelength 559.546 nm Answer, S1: 2.07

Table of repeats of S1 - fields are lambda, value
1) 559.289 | 1.49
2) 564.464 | 1.8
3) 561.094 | 1.76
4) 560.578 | 1.45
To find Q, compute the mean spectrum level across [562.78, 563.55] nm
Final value 1.94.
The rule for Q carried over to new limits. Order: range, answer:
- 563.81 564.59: 1.74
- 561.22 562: 1.71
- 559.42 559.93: 1.91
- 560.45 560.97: 1.57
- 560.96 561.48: 1.8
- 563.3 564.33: 1.77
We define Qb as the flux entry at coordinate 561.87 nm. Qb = 1.54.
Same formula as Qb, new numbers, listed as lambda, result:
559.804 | 1.75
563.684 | 1.87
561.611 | 1.74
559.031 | 1.98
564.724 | 2.02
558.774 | 1.94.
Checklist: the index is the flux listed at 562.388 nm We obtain 1.83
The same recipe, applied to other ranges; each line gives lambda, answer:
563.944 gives 1.89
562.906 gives 1.86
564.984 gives 1.81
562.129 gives 1.86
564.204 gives 1.52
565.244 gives 1.7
